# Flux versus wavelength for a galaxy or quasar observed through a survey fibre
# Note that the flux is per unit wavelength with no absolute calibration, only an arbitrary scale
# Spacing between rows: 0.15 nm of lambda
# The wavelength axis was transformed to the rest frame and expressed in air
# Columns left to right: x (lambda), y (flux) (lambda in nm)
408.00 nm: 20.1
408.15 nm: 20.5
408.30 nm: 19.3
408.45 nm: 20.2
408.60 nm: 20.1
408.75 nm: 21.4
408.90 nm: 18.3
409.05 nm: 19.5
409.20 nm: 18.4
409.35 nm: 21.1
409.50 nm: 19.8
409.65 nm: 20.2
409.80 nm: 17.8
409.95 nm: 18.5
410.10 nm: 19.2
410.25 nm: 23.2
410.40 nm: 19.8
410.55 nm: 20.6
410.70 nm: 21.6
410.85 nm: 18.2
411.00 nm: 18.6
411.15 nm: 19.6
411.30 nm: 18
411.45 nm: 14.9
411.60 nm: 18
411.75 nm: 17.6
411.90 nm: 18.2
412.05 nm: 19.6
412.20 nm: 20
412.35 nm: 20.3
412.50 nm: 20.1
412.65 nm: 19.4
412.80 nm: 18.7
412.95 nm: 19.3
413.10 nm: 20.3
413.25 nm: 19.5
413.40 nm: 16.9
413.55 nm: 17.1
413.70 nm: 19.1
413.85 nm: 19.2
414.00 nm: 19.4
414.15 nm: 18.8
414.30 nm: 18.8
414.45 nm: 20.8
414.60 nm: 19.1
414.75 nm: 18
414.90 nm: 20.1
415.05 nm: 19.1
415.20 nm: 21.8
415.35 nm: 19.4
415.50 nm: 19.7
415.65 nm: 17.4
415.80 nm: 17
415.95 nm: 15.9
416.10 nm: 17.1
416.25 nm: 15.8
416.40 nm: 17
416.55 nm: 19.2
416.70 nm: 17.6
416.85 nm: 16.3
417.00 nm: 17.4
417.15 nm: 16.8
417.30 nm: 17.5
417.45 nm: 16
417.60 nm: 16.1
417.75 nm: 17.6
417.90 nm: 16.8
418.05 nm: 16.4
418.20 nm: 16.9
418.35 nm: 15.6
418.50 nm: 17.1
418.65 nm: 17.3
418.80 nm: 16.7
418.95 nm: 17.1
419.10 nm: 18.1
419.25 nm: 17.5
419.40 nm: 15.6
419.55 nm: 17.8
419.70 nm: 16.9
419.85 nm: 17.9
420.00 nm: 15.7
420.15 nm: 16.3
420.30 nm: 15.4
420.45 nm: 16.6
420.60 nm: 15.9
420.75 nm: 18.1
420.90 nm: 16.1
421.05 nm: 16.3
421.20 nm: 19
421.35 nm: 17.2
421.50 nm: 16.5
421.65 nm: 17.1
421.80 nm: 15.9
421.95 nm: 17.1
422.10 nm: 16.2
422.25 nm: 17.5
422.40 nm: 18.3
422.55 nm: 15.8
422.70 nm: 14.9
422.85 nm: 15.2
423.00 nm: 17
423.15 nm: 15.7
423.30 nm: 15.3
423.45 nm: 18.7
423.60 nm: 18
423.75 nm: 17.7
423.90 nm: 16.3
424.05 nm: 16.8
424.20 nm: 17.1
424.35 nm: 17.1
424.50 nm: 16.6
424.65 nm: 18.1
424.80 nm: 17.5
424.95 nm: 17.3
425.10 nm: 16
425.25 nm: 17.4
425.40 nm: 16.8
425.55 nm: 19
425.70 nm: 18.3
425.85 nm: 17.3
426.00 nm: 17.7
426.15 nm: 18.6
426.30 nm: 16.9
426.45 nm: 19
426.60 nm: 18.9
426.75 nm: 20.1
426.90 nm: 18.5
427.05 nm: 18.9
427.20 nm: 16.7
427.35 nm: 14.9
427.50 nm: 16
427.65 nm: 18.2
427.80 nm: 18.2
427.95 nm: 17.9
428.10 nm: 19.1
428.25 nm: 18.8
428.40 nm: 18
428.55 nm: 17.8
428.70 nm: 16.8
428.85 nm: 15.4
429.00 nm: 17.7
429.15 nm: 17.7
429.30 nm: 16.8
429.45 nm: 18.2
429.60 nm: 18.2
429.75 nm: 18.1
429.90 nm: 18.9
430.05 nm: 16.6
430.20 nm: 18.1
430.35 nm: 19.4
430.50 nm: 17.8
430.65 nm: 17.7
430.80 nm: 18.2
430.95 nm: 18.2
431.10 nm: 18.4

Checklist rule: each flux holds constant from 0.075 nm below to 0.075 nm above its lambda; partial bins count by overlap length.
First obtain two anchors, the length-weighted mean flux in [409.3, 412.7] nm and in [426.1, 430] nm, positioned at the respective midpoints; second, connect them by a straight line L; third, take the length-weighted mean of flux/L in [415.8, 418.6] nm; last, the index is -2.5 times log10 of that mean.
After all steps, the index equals 0.118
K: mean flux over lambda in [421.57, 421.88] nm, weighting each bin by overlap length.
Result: 16.5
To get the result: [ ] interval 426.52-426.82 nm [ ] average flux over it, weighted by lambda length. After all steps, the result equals 19.5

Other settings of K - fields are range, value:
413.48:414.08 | 18.7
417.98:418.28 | 16.6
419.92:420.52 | 16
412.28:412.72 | 19.9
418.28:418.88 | 16.7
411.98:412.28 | 19.8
